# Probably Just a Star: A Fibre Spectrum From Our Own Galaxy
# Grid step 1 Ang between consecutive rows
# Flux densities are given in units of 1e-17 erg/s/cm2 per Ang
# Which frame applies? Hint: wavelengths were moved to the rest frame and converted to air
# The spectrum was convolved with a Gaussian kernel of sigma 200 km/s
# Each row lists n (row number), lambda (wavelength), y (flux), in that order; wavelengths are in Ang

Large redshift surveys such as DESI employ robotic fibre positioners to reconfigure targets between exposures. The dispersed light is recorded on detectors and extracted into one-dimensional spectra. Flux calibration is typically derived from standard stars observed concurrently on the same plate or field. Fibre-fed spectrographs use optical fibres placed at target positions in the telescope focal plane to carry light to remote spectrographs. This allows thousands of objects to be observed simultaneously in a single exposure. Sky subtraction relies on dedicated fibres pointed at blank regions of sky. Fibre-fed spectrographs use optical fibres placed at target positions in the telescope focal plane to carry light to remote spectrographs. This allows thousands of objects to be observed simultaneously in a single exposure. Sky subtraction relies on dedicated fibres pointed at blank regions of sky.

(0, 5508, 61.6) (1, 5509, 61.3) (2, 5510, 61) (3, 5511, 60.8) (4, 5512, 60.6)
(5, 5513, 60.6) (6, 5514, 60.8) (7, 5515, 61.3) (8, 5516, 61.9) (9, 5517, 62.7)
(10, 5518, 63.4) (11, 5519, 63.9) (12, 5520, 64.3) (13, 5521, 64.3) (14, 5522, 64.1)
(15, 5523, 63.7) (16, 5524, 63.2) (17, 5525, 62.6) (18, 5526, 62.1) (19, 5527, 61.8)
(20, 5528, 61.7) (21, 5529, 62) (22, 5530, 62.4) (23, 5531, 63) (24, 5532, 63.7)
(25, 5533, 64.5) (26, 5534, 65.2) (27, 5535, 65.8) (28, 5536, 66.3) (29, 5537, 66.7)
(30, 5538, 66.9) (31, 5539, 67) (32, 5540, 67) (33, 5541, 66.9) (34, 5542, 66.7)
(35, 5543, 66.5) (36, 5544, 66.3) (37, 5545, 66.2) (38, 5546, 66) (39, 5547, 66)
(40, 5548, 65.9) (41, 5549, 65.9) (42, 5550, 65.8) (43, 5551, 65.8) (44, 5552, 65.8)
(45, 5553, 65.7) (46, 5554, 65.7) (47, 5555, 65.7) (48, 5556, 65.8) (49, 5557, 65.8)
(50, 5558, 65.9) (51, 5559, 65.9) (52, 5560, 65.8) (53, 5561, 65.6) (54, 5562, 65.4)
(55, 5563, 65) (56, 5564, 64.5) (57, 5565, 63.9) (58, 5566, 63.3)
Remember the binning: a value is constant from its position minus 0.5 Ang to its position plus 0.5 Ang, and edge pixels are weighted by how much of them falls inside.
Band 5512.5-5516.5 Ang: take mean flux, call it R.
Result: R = 61.1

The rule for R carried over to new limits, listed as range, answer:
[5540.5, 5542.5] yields 66.8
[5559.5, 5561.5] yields 65.7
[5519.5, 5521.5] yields 64.3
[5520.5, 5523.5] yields 64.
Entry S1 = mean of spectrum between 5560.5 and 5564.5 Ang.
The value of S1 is 65.1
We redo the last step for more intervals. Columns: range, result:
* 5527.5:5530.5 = 62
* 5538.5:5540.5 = 67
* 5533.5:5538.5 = 66.2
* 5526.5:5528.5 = 61.8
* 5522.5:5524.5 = 63.5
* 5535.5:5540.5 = 66.8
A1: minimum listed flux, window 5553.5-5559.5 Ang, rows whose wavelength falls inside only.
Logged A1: 65.7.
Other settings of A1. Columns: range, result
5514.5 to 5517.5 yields 61.3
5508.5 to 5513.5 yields 60.6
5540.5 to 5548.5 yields 65.9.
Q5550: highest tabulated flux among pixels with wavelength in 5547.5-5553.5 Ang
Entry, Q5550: 65.9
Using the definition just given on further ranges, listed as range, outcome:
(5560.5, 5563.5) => 65.6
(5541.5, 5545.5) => 66.7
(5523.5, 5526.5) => 63.2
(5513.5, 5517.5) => 62.7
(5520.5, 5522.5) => 64.3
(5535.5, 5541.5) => 67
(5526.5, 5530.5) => 62.4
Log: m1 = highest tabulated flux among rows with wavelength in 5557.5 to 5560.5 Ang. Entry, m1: 65.9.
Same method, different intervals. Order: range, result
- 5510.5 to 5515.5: 61.3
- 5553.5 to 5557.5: 65.8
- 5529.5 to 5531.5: 63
